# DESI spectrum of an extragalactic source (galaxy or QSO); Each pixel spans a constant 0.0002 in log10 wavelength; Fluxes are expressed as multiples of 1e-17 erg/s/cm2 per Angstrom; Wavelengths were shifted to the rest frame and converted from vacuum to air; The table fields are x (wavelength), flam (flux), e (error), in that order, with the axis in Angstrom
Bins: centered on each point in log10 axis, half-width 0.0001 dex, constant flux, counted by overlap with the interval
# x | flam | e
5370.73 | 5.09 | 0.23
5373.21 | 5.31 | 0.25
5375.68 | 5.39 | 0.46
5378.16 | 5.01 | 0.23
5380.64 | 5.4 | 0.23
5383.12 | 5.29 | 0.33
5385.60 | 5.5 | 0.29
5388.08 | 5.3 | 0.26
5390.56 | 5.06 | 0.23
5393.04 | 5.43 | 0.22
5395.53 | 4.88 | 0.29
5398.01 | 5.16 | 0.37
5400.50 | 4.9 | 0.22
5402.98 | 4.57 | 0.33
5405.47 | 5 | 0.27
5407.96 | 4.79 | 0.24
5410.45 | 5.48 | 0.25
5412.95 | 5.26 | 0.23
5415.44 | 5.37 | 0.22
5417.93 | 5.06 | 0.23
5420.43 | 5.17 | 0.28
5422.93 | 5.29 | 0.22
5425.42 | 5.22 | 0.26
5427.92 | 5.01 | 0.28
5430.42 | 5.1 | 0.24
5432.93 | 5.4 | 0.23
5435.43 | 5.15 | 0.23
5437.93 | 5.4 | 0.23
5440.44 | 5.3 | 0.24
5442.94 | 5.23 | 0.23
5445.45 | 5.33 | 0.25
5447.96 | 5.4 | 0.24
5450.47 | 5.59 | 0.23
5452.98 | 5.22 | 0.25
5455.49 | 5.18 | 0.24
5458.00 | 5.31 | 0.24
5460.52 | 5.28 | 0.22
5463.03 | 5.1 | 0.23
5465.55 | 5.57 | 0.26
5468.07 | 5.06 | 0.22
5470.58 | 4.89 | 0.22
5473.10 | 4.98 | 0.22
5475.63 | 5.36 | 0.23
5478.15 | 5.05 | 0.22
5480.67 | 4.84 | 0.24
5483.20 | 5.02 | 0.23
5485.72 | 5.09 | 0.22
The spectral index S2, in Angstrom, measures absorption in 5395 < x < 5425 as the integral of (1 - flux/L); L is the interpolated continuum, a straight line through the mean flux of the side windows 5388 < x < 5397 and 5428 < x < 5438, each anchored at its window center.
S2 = 0.5 Angstrom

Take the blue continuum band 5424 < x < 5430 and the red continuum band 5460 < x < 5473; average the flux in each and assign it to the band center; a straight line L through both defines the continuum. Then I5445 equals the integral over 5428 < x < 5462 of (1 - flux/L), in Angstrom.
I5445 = -1.0 Angstrom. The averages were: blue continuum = 5.12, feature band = 5.29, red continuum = 5.16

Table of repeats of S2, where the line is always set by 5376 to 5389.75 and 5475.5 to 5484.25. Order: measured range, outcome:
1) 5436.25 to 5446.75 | -0.4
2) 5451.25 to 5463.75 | -0.4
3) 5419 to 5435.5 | -0.1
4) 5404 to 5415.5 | 0.2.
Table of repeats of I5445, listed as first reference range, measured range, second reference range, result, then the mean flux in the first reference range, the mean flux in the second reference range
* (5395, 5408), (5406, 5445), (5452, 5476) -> -1.6 Angstrom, 4.9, 5.19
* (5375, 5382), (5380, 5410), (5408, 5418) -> 0.8 Angstrom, 5.25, 5.26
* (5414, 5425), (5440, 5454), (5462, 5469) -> -0.3 Angstrom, 5.23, 5.25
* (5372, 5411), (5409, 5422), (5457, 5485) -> -0.3 Angstrom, 5.15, 5.13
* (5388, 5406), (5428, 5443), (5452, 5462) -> -0.2 Angstrom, 5.02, 5.25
